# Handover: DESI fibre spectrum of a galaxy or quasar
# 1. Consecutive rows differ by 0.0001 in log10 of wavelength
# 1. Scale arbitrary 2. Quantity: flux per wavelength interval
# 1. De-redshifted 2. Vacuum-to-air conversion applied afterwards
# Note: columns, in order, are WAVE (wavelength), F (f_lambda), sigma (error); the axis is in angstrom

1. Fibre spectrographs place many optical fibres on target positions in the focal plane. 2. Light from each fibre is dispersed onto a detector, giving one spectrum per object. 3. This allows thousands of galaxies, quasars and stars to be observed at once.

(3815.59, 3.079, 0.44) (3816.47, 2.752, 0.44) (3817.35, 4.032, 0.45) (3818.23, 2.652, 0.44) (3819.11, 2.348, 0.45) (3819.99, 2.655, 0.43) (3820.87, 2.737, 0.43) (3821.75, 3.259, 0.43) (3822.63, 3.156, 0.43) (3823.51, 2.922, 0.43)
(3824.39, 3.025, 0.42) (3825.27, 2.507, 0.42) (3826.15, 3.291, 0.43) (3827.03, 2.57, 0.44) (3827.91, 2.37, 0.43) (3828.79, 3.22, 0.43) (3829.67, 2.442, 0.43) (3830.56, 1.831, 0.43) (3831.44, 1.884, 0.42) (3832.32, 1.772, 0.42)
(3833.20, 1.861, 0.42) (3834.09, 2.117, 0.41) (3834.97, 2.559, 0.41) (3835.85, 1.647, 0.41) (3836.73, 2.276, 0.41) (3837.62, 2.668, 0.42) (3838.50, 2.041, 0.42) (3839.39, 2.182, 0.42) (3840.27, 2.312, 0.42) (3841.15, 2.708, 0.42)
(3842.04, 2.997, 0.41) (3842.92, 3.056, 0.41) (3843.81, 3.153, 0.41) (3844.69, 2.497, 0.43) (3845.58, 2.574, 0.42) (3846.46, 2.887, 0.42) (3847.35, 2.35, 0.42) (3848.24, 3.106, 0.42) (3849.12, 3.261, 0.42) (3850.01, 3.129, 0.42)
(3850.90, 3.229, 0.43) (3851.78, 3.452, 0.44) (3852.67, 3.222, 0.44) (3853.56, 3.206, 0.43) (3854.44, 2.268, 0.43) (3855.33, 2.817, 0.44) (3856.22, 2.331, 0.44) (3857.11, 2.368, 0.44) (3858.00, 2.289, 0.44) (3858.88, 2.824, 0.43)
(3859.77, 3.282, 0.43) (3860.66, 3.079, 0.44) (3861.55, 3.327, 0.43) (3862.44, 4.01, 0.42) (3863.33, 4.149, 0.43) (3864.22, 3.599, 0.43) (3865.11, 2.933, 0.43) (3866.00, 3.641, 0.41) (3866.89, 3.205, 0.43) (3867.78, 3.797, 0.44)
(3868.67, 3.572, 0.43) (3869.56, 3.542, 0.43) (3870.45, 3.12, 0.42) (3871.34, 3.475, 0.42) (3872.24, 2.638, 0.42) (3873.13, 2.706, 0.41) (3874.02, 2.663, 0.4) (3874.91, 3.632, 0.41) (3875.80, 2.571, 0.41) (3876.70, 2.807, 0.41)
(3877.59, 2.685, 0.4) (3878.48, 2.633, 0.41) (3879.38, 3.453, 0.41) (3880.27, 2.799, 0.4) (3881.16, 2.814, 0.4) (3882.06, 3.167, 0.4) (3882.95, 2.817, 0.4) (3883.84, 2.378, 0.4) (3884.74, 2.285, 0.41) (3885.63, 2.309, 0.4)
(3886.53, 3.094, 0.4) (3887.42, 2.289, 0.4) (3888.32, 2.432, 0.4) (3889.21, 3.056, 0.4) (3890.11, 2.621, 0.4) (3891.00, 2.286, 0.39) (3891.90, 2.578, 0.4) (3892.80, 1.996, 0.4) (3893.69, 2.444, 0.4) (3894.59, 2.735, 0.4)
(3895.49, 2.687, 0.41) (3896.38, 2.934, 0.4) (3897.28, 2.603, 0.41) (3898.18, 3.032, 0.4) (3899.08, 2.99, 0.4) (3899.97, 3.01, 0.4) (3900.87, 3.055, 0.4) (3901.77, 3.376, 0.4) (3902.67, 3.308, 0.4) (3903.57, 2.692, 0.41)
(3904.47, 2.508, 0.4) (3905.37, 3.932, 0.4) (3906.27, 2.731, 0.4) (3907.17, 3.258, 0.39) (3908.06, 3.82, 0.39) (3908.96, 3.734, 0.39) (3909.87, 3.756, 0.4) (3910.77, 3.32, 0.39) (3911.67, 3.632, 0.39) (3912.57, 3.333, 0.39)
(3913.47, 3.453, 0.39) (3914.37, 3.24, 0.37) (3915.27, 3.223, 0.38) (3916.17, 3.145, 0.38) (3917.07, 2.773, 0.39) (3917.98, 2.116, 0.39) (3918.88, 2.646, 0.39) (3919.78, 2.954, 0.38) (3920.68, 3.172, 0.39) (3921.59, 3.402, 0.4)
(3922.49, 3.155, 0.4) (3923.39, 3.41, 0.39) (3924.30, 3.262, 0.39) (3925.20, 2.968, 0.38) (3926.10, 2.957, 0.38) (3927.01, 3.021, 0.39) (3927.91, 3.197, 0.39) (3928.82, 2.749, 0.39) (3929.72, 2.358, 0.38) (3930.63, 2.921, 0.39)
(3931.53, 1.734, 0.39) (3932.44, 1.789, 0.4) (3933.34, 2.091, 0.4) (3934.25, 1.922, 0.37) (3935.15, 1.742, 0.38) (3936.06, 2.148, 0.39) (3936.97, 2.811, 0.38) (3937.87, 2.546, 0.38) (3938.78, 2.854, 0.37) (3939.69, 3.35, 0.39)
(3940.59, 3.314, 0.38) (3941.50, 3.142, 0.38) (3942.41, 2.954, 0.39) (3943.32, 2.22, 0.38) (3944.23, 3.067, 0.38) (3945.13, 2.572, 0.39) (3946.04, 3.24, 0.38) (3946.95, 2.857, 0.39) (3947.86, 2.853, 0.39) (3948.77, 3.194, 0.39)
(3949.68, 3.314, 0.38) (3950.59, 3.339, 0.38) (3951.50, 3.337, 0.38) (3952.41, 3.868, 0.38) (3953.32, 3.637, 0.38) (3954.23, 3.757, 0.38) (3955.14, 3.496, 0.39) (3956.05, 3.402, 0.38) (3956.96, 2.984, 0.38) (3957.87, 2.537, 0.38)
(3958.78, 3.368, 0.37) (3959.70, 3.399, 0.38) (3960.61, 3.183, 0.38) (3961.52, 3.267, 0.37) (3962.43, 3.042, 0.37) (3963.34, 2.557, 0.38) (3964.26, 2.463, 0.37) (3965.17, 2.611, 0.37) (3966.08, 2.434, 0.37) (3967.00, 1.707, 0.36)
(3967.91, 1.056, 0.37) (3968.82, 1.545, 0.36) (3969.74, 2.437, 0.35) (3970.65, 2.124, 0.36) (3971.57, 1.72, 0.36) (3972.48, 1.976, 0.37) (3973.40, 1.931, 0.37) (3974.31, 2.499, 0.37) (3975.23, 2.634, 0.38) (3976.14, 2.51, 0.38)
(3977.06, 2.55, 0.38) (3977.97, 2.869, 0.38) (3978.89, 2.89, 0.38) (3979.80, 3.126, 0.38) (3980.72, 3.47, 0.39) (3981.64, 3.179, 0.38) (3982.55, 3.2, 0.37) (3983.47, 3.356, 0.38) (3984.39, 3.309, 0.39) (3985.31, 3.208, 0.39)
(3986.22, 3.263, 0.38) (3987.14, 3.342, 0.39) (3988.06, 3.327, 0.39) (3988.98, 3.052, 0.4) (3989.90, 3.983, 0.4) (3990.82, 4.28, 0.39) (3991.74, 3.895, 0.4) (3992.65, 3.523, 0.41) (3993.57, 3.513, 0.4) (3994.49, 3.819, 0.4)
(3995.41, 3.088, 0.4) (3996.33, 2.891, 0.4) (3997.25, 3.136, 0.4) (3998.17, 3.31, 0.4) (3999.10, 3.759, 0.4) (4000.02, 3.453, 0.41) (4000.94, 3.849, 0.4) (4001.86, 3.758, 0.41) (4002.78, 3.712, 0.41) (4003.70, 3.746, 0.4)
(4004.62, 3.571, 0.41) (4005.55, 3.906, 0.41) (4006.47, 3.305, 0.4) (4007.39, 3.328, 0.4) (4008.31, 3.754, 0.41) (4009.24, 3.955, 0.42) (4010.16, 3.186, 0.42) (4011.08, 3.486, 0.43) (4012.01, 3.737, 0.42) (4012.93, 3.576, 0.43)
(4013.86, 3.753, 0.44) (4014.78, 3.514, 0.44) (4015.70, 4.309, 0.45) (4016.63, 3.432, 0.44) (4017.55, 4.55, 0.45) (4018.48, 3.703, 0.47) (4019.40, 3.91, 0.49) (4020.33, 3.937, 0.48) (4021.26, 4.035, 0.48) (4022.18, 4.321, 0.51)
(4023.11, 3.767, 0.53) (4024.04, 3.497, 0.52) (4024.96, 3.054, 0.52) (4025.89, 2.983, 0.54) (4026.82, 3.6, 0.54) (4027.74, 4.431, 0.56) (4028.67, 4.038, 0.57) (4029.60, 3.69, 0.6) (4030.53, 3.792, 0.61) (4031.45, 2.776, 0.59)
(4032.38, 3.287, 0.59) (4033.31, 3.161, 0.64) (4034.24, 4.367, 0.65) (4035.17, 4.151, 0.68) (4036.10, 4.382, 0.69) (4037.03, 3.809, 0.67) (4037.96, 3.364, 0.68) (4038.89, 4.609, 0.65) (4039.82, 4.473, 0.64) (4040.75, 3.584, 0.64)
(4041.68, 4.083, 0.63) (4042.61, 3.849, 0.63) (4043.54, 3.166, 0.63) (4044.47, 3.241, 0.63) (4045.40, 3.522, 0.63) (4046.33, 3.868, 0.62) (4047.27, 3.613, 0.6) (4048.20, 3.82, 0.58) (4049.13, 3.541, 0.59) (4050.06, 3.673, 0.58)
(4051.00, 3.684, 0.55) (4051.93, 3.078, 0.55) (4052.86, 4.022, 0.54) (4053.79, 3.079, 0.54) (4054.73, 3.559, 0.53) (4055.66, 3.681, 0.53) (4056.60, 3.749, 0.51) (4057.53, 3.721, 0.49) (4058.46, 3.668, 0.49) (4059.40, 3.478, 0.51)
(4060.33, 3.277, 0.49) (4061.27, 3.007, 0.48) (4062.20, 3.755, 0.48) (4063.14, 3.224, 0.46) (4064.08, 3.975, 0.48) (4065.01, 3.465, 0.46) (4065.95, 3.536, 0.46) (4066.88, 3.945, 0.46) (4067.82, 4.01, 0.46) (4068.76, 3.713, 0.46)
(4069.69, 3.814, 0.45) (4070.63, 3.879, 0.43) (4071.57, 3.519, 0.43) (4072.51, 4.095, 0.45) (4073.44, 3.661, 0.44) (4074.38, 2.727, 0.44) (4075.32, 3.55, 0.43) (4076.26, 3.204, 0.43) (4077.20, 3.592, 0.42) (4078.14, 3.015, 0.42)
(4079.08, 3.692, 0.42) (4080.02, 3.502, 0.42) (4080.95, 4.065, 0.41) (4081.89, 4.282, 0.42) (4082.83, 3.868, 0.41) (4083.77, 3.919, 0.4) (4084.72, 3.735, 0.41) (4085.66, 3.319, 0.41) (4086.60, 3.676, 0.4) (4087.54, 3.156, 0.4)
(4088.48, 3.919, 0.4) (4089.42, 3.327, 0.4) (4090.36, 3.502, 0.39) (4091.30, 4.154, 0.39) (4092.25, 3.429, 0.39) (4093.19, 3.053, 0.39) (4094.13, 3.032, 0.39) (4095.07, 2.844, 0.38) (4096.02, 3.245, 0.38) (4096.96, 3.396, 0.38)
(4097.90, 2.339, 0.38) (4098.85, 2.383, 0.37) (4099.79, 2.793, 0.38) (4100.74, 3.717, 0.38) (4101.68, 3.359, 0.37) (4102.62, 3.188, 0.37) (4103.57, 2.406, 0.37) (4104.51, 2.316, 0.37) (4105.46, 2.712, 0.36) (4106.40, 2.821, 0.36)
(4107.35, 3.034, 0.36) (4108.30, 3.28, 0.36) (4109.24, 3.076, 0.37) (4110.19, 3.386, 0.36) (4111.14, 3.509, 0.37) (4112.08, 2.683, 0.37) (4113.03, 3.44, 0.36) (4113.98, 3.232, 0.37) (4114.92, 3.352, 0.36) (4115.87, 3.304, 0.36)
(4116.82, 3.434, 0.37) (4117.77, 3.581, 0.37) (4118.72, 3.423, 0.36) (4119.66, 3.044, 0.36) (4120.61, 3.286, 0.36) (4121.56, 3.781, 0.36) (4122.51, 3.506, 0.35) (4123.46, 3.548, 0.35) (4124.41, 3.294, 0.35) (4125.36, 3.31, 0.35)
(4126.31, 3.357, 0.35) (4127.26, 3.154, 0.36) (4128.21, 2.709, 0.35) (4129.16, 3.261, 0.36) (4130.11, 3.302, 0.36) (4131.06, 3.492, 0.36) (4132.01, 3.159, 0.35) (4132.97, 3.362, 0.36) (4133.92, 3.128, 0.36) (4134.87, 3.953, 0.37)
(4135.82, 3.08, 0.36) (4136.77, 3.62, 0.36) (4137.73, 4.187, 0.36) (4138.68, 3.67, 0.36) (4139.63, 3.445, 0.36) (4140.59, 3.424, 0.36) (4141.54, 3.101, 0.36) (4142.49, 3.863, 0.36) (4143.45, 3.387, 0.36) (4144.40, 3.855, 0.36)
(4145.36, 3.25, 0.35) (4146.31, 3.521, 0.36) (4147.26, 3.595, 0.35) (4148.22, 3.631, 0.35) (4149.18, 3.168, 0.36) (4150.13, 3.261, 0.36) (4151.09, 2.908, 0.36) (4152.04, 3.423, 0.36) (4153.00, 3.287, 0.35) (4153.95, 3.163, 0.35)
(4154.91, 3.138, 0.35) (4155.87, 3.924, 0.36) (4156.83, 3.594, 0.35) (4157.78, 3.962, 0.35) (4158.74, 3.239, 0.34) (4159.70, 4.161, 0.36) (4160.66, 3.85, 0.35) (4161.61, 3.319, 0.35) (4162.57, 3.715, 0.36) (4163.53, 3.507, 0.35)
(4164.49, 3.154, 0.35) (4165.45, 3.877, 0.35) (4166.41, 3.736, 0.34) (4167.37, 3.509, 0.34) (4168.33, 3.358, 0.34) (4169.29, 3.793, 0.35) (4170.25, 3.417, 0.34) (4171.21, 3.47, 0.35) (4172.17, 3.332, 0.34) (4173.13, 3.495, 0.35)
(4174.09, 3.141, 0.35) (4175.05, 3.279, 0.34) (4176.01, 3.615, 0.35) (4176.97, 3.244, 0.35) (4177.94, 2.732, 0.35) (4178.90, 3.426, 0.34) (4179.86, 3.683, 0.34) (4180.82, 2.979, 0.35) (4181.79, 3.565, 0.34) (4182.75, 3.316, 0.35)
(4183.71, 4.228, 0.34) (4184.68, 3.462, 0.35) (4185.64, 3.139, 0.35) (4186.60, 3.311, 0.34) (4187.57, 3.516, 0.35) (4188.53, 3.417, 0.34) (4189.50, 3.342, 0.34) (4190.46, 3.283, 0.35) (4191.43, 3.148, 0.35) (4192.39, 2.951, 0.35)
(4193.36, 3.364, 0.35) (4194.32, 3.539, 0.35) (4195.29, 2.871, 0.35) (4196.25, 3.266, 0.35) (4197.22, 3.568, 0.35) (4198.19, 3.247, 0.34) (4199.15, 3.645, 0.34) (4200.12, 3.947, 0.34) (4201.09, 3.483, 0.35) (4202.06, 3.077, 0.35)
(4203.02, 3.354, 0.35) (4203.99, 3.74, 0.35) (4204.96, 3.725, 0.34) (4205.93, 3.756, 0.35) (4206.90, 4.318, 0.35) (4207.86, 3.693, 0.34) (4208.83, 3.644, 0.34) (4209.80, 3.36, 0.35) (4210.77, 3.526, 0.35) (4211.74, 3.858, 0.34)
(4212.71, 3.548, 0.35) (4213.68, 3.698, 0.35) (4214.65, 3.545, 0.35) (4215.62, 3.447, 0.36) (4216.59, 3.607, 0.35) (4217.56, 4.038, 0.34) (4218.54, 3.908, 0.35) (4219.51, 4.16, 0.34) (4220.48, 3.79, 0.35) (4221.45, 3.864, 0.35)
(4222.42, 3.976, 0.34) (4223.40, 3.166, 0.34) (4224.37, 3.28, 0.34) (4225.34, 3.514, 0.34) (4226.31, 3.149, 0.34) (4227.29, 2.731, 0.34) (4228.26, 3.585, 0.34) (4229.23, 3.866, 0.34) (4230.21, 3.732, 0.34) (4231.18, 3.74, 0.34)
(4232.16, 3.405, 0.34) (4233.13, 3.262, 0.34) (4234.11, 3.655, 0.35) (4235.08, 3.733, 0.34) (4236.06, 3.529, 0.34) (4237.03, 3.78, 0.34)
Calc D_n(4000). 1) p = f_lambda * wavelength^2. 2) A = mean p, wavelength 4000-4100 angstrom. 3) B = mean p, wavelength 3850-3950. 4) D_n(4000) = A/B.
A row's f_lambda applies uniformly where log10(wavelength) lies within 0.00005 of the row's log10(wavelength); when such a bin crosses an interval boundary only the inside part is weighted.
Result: 1.33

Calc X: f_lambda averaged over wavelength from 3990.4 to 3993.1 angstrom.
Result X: 3.91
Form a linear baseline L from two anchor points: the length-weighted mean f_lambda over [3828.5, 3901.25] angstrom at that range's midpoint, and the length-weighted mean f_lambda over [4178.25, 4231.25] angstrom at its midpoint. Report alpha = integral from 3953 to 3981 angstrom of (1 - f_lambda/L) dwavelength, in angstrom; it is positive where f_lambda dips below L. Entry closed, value 3.2 angstrom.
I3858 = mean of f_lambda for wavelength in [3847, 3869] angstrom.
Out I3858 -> 3.14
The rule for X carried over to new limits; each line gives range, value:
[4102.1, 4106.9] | 2.7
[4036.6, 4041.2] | 3.97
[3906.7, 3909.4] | 3.61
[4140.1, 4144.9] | 3.52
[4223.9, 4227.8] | 3.17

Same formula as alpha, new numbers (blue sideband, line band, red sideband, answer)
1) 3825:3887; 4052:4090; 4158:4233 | -4.0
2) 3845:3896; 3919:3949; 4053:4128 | 2.7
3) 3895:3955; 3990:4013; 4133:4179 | -3.2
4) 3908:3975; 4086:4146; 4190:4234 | 0.2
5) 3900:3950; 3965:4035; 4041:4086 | 0.3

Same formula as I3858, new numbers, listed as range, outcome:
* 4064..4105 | 3.43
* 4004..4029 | 3.73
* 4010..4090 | 3.67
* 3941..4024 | 3.22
